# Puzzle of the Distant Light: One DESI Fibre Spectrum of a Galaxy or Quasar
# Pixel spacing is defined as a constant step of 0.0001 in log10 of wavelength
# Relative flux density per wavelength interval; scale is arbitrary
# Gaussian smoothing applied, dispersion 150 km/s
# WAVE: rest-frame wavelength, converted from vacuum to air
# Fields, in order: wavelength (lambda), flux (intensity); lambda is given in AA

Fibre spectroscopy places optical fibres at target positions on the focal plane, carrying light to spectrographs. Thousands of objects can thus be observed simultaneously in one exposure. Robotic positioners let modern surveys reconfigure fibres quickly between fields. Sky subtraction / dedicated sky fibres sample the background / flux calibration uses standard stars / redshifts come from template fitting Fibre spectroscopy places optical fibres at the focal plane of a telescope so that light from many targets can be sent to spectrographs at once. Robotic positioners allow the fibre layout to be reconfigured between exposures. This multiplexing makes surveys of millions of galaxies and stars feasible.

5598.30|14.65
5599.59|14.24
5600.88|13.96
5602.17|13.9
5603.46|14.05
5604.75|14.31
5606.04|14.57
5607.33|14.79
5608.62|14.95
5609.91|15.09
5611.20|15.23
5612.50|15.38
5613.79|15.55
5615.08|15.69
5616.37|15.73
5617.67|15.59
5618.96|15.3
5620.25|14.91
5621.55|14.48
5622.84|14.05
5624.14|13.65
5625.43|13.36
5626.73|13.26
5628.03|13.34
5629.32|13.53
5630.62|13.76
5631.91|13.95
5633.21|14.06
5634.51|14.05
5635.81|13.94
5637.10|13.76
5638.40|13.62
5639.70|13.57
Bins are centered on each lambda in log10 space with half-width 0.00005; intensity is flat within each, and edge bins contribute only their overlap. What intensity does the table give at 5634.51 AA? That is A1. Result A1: 14.05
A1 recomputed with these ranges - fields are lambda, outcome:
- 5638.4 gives 13.62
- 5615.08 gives 15.69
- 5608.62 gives 14.95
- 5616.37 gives 15.73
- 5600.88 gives 13.96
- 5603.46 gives 14.05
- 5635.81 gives 13.94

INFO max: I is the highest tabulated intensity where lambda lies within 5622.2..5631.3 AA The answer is 14.05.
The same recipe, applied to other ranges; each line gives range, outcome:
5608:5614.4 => 15.55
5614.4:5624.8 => 15.73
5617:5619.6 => 15.59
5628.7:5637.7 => 14.06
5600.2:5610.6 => 15.09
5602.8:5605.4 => 14.31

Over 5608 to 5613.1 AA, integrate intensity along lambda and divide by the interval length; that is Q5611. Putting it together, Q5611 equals 15.1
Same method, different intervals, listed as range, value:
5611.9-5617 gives 15.6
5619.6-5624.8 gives 14.3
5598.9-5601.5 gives 14.1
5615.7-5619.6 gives 15.5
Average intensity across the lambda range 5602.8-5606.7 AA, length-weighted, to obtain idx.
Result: 14.3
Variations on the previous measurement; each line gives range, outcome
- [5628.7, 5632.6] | 13.8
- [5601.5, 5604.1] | 14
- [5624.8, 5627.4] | 13.3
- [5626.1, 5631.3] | 13.5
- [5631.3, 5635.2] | 14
